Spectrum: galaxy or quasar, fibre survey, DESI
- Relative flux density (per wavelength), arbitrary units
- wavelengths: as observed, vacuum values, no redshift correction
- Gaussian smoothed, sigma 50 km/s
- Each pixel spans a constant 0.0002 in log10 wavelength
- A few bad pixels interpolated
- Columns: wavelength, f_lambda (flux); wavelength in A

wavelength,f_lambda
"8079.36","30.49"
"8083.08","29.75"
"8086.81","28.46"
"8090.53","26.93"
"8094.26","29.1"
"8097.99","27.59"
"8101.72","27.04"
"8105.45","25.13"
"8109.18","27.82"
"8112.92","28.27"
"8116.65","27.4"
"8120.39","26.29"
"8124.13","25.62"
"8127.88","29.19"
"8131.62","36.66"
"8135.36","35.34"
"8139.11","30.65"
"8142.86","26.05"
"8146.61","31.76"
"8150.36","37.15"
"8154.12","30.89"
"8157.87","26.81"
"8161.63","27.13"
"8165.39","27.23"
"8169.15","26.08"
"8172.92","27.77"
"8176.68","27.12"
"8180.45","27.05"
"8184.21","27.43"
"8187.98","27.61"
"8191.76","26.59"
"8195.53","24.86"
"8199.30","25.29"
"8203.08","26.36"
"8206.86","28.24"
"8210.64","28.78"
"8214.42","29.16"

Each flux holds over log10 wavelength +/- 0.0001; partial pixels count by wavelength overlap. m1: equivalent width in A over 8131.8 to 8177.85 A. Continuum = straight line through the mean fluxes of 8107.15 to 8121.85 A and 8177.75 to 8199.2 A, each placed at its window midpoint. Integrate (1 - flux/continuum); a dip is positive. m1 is -4.8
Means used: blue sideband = 27.5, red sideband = 26.6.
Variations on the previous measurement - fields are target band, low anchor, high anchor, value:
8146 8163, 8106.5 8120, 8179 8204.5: -2.4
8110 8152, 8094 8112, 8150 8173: -3.6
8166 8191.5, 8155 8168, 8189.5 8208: -0.3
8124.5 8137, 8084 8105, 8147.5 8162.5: -1.3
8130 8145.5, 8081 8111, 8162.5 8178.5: -2.7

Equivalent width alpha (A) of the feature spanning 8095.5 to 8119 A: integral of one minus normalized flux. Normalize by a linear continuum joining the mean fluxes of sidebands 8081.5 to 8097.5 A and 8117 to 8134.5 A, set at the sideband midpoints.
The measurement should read 1.4 A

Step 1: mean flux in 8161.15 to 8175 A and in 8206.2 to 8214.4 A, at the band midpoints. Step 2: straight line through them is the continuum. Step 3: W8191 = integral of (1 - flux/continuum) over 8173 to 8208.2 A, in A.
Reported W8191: 1.5 A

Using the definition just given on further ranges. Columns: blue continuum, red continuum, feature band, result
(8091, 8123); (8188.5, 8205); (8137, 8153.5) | -2.92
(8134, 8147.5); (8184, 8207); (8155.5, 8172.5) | 1.11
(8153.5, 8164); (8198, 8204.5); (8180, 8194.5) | -0.29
